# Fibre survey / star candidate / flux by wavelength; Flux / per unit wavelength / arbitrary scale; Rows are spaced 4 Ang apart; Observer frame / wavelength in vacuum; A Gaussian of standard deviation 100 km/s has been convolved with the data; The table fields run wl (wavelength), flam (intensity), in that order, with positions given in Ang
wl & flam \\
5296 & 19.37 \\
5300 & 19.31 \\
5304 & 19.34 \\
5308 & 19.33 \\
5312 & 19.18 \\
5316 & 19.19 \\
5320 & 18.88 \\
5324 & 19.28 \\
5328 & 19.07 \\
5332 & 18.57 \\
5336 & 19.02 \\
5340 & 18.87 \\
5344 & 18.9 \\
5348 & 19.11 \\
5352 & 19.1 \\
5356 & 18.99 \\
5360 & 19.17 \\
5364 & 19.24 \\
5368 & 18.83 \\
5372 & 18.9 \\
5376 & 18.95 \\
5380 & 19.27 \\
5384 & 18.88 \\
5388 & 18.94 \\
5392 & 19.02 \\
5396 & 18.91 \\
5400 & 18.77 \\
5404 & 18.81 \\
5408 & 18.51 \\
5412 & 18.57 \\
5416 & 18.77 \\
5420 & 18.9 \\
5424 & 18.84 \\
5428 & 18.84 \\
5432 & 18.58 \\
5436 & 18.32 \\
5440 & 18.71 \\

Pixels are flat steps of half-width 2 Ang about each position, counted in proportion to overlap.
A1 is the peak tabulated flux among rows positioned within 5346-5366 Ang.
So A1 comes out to 19.24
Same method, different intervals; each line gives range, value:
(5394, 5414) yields 18.91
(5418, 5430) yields 18.9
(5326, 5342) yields 19.07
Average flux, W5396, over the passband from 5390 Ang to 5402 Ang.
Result 18.9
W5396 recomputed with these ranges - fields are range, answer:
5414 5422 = 18.8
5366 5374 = 18.9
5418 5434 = 18.8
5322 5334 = 19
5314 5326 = 19.1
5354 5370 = 19.1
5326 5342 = 18.9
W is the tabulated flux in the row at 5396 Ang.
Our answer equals 18.91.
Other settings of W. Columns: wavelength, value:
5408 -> 18.51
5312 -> 19.18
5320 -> 18.88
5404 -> 18.81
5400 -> 18.77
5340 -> 18.87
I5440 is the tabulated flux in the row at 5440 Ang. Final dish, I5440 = 18.71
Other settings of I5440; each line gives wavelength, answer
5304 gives 19.34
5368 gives 18.83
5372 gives 18.9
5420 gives 18.9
